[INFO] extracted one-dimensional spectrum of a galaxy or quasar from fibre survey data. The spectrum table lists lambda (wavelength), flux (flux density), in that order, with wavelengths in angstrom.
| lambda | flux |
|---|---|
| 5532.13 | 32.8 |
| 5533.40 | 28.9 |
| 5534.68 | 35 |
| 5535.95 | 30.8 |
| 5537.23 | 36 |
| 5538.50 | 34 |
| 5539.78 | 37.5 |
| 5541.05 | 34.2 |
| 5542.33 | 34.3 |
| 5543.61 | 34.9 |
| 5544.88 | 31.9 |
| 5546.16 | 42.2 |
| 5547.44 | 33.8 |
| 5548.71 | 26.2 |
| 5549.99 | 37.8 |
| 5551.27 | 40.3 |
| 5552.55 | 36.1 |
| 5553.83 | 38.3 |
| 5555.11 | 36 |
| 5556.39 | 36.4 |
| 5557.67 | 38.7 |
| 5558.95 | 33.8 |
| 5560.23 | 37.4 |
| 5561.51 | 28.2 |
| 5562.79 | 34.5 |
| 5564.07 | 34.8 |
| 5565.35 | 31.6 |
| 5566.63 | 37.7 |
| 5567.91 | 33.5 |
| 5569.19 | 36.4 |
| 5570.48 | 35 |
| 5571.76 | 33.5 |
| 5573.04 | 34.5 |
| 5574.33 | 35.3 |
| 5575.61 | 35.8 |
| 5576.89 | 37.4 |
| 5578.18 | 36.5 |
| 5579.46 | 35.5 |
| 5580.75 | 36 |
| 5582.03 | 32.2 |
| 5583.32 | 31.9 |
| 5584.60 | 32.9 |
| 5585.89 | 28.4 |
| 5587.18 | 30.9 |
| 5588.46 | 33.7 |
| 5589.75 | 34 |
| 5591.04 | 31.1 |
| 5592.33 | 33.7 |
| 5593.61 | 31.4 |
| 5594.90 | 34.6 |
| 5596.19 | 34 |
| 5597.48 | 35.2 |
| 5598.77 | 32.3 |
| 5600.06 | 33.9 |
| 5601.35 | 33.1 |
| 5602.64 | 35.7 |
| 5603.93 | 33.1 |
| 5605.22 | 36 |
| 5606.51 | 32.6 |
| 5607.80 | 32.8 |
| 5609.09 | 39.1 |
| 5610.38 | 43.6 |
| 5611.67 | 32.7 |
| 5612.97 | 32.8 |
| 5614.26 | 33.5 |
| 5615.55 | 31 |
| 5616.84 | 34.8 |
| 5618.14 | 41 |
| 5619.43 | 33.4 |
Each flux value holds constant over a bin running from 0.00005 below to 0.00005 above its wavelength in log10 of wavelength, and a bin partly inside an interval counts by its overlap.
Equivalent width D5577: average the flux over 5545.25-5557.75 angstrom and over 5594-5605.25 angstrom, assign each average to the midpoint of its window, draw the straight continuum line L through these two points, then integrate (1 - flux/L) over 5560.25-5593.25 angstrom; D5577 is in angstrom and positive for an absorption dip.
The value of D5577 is 1.2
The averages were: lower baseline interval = 36.4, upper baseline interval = 34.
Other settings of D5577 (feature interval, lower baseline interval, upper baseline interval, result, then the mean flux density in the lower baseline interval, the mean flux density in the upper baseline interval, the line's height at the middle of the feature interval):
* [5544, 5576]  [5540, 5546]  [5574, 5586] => -0.5 angstrom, 34.8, 34.4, 34.6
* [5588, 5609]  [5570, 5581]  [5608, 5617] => 1.0 angstrom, 35.5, 35.3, 35.4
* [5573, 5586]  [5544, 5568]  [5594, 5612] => 0.2 angstrom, 35.3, 34.9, 35.1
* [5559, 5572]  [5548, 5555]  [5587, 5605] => 0.3 angstrom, 35.7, 33.5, 35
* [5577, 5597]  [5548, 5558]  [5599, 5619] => 1.2 angstrom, 36.1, 35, 35.4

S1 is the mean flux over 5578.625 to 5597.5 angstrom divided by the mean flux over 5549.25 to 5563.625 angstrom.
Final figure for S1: 0.92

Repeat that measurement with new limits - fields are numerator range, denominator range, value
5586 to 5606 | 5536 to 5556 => 0.94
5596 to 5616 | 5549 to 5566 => 0.97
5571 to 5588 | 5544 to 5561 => 0.94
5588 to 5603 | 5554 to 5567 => 0.96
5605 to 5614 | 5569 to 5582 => 1.00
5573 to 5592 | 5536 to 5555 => 0.95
